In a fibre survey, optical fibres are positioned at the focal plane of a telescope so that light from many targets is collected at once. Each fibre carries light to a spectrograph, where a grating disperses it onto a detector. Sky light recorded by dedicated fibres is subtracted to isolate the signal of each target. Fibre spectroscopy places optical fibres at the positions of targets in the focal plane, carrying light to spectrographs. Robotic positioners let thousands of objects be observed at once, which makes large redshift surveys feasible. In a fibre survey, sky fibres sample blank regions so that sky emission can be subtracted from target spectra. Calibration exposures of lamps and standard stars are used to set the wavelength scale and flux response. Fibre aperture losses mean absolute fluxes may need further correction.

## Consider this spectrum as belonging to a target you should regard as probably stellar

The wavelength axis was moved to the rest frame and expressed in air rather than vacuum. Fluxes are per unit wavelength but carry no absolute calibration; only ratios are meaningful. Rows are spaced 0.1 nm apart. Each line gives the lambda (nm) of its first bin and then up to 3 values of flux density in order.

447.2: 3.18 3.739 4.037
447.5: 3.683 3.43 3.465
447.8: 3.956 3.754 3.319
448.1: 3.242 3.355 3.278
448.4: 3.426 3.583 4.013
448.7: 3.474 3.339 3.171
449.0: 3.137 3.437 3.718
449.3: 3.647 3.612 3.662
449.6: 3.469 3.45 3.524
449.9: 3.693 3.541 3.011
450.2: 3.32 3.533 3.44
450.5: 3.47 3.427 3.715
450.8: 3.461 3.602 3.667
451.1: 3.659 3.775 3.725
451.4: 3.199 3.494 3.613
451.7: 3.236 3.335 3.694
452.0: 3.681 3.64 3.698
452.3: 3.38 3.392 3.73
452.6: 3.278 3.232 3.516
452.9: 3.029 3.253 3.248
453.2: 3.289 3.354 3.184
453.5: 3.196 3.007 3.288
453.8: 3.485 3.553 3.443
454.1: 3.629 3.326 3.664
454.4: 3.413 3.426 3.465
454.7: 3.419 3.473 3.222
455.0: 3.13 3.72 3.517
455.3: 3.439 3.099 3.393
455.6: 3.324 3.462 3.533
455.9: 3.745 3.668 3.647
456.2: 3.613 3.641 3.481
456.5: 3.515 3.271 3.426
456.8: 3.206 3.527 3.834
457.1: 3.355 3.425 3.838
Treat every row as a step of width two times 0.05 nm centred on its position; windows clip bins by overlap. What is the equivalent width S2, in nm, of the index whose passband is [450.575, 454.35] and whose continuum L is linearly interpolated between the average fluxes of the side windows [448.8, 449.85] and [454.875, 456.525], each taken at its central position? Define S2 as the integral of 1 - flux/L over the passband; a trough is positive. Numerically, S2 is 0.032 nm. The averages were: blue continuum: 3.48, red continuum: 3.48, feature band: 3.45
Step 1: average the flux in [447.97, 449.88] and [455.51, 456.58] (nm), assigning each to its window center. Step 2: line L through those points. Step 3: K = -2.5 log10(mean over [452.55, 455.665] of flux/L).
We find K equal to 0.05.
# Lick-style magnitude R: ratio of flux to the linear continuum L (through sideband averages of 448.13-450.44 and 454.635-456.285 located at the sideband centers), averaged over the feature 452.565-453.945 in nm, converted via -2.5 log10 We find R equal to 0.06 mag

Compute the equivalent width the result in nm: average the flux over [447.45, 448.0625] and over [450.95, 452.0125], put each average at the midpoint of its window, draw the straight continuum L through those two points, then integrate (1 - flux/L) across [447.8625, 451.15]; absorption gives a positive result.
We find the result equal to 0.077 nm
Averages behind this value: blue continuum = 3.59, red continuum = 3.55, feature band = 3.49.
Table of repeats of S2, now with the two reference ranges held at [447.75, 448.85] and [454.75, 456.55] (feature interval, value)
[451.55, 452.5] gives -0.01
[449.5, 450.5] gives 0.02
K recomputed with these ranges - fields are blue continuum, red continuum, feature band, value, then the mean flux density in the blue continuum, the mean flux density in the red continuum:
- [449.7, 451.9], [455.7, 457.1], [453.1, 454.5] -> 0.048 mag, 3.5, 3.54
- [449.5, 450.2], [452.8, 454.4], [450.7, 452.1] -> -0.047 mag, 3.45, 3.34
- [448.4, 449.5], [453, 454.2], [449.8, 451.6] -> -0.022 mag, 3.52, 3.33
